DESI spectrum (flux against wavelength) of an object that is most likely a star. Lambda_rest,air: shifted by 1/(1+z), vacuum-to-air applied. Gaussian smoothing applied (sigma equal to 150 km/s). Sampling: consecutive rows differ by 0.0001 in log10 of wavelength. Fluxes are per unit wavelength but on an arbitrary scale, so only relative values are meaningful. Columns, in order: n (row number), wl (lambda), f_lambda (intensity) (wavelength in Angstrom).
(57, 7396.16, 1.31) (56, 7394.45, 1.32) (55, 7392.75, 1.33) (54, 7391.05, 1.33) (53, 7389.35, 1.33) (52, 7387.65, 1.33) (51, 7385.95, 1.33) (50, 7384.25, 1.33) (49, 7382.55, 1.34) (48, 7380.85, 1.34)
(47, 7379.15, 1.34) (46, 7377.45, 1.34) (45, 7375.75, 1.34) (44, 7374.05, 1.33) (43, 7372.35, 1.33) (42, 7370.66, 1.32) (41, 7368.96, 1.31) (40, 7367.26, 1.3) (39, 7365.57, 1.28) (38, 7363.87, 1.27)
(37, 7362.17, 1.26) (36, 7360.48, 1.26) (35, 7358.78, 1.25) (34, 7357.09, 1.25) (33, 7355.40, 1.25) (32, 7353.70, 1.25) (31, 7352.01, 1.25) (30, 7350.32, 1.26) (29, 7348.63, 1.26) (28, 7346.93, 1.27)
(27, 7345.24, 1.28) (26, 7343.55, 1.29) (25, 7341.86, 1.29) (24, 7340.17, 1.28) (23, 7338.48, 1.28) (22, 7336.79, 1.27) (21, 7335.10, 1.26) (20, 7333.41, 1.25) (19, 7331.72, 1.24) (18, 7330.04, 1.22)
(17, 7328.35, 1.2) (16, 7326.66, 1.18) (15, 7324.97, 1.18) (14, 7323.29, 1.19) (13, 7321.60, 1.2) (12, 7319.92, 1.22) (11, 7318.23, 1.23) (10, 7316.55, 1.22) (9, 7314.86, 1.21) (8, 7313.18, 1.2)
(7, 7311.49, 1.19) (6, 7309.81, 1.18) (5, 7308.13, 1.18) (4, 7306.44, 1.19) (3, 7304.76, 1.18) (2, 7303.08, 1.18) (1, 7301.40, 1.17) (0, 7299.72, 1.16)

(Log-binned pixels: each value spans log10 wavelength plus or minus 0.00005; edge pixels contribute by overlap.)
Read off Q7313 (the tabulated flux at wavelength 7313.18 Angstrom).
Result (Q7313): 1.2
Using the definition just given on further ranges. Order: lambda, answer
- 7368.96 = 1.31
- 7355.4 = 1.25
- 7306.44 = 1.19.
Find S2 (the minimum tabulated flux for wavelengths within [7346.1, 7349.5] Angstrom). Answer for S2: 1.26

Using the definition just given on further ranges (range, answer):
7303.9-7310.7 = 1.18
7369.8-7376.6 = 1.32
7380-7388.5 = 1.33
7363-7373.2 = 1.27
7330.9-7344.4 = 1.24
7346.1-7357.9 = 1.25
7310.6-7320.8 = 1.19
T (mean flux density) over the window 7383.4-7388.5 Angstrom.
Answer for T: 1.33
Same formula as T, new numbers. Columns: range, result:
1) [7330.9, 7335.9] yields 1.25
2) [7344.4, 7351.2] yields 1.27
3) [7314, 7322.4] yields 1.22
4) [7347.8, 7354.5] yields 1.26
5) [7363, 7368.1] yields 1.28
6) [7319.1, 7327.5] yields 1.19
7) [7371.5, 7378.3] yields 1.34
